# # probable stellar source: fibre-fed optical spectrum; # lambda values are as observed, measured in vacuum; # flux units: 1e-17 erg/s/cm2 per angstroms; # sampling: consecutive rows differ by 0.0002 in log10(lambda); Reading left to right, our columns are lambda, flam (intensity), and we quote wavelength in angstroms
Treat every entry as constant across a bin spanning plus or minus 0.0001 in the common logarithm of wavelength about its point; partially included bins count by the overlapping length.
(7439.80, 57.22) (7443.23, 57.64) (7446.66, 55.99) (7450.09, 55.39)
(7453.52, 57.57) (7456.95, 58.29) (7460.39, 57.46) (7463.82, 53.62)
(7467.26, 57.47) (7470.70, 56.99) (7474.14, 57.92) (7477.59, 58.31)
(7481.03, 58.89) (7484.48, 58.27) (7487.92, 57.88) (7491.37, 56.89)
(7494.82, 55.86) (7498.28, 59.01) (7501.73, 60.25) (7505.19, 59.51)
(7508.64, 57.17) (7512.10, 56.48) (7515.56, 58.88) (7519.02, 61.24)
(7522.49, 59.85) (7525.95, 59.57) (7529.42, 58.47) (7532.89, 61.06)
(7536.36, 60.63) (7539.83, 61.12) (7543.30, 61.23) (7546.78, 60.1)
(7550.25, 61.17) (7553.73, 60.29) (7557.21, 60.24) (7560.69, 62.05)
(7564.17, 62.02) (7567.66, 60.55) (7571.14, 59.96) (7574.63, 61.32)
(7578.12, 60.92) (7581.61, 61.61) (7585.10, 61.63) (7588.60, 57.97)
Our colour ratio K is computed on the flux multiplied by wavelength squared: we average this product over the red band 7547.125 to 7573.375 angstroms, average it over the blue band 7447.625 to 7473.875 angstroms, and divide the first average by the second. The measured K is 1.10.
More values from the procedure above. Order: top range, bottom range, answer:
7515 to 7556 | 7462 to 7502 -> 1.06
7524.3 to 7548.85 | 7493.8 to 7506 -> 1.04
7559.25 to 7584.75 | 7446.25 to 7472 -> 1.11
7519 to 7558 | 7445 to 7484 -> 1.08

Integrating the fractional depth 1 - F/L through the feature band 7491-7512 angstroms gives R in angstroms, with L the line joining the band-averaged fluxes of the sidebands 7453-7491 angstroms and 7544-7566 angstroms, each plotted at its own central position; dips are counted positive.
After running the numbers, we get 0.2 angstroms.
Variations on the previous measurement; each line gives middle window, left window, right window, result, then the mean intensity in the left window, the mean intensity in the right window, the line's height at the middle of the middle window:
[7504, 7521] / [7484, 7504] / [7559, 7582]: 0.0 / 58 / 61.2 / 58.8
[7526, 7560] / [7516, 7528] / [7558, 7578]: 0.0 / 60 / 61.1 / 60.5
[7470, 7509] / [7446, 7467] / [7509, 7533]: -0.2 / 56.5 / 59.1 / 57.8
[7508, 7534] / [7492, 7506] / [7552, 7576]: 0.1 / 58.4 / 60.9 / 59.3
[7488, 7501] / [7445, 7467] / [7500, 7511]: 0.2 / 56.5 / 58.9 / 58.3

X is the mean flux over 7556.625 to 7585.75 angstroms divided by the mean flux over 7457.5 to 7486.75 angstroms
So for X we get 1.1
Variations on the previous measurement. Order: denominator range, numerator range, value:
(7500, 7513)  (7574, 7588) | 1.04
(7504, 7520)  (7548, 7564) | 1.04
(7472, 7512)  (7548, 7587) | 1.05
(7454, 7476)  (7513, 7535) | 1.05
